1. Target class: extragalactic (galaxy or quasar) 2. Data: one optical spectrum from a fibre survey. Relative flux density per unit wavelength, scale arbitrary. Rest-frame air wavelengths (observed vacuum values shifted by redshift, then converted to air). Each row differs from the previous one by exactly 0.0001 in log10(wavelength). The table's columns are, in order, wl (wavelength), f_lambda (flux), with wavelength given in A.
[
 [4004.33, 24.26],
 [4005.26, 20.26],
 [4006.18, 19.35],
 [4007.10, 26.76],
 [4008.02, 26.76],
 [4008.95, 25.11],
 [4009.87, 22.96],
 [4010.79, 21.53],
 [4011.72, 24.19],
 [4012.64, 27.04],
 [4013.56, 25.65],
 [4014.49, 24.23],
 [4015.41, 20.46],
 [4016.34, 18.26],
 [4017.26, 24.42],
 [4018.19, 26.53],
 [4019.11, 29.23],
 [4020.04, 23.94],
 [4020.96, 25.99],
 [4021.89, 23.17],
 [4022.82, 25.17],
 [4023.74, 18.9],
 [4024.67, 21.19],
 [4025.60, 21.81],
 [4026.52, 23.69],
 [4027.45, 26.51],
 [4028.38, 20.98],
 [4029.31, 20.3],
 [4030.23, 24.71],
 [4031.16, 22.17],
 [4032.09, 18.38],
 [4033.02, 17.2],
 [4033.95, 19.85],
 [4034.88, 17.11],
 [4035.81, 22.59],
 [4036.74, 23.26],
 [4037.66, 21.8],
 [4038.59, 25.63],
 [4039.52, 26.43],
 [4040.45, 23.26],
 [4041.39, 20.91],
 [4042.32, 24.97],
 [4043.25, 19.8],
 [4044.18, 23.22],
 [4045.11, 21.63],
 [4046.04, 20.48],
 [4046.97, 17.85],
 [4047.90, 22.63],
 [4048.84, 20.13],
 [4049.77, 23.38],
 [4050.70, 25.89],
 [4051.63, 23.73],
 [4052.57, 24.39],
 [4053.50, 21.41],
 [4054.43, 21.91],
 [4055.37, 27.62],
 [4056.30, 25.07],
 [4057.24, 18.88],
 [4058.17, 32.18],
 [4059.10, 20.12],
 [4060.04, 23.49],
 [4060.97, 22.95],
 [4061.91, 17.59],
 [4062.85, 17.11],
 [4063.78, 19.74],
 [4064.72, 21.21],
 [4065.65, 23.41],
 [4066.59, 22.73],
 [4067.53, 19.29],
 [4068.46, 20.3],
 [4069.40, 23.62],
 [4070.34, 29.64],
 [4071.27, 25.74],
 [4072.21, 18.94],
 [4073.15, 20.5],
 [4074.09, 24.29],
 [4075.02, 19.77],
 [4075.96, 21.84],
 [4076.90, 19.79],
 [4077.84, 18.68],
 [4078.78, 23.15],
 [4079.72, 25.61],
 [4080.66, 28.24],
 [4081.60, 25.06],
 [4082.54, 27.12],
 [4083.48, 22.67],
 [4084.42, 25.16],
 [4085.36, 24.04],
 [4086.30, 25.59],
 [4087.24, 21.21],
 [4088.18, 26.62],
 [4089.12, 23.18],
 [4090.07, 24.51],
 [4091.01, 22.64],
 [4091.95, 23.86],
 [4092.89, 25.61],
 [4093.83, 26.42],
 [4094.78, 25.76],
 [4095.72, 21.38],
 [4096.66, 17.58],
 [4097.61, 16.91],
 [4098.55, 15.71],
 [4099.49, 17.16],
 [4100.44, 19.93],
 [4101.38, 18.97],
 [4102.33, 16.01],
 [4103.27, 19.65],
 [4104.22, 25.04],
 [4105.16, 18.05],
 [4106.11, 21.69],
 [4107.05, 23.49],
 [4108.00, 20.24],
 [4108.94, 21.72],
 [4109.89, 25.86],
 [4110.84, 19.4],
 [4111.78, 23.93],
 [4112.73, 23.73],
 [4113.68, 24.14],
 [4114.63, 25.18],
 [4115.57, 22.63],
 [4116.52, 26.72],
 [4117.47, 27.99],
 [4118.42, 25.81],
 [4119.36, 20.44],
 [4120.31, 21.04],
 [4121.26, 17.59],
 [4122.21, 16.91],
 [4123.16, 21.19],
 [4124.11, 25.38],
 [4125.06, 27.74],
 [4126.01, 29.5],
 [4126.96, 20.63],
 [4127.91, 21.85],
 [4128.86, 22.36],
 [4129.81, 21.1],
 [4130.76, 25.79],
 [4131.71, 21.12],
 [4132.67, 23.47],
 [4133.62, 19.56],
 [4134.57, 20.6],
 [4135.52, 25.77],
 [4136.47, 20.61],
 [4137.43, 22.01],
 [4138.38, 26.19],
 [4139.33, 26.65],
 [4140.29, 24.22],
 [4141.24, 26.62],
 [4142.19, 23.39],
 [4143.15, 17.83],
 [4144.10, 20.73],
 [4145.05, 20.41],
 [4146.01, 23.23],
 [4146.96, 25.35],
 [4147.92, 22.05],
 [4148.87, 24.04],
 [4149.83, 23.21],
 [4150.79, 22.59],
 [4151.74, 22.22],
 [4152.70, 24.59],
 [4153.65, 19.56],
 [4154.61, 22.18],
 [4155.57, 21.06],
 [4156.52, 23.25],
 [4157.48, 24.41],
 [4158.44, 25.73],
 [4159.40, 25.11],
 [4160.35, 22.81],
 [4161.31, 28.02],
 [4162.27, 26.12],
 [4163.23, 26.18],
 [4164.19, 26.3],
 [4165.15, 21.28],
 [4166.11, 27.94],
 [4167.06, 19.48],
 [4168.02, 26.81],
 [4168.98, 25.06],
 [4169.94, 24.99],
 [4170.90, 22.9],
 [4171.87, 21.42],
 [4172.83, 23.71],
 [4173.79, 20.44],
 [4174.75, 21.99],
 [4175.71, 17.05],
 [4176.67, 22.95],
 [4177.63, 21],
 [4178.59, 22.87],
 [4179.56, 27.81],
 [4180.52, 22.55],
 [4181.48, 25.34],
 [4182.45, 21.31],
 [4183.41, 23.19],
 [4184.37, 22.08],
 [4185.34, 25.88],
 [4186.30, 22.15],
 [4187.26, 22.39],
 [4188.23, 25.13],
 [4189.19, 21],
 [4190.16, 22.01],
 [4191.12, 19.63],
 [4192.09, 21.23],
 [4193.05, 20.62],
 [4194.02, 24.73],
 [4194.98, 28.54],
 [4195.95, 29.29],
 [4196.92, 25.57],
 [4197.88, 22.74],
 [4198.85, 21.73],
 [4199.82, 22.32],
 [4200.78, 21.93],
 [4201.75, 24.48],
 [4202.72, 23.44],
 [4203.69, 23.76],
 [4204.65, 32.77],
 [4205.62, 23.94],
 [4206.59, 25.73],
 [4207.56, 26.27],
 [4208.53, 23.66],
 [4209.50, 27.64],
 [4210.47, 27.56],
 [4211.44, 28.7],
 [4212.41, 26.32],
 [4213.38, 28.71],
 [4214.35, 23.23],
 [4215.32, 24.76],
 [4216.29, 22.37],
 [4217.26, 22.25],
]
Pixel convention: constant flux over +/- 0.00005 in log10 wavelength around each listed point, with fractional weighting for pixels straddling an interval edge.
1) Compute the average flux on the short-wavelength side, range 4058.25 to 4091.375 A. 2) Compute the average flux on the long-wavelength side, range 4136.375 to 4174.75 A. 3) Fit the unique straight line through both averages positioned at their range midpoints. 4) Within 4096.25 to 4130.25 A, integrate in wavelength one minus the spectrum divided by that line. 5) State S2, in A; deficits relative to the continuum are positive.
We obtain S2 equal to 2.1 A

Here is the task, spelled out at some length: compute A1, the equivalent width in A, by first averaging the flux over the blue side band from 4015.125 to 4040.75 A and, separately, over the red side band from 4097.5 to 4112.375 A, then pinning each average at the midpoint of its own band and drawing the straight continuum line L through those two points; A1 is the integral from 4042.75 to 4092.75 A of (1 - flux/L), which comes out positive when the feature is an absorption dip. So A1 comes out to -3.3 A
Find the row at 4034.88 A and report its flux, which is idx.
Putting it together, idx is 17.11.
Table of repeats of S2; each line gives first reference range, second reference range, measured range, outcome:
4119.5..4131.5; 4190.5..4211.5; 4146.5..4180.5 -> 0.2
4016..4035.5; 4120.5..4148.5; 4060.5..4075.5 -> 0.6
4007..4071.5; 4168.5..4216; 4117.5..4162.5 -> 1.0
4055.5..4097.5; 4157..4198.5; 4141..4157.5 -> 0.7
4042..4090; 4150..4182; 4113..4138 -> 0.3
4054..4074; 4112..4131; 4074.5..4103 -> 0.7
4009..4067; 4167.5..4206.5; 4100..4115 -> 0.9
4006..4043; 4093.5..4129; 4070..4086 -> -0.8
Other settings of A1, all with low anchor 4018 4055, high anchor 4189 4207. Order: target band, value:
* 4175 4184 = 0.45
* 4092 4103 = 1.35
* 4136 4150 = 0.24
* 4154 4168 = -0.38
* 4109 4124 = 0.26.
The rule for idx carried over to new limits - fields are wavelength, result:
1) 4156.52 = 23.25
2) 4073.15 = 20.5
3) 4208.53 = 23.66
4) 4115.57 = 22.63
